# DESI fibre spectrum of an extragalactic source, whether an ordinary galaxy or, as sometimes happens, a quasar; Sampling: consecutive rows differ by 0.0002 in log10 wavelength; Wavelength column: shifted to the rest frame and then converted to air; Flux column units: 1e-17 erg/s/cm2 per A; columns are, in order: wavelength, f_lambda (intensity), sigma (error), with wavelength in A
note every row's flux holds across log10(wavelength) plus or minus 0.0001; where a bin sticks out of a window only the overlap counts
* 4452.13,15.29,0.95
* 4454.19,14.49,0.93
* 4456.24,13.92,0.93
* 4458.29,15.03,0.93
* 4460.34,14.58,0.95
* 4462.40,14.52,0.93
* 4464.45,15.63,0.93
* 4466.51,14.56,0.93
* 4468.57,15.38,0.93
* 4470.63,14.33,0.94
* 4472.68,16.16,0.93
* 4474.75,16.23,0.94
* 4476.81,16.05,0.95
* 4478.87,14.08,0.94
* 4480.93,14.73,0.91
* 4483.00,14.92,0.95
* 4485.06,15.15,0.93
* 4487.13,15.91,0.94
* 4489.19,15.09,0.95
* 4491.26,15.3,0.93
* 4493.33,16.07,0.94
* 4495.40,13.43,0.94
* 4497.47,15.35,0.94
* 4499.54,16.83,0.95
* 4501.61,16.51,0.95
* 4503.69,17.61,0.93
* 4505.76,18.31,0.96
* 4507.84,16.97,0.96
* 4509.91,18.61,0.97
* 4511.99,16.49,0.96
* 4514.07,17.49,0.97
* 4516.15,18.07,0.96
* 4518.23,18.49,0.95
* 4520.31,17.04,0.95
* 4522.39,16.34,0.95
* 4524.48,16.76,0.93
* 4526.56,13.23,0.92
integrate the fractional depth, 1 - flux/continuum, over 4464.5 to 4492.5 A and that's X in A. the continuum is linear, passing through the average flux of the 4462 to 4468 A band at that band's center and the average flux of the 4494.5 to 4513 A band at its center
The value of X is 0.6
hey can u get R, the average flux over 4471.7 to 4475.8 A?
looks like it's 16.2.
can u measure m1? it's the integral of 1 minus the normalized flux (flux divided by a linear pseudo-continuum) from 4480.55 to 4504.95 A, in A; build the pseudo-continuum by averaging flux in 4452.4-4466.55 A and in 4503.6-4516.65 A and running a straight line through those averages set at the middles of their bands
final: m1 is 1.49 A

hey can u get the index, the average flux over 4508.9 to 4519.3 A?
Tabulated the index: 17.8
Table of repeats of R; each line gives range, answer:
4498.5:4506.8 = 17.3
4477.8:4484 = 14.6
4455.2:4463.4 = 14.5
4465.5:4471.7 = 14.8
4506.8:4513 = 17.4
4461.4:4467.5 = 14.9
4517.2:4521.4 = 17.8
